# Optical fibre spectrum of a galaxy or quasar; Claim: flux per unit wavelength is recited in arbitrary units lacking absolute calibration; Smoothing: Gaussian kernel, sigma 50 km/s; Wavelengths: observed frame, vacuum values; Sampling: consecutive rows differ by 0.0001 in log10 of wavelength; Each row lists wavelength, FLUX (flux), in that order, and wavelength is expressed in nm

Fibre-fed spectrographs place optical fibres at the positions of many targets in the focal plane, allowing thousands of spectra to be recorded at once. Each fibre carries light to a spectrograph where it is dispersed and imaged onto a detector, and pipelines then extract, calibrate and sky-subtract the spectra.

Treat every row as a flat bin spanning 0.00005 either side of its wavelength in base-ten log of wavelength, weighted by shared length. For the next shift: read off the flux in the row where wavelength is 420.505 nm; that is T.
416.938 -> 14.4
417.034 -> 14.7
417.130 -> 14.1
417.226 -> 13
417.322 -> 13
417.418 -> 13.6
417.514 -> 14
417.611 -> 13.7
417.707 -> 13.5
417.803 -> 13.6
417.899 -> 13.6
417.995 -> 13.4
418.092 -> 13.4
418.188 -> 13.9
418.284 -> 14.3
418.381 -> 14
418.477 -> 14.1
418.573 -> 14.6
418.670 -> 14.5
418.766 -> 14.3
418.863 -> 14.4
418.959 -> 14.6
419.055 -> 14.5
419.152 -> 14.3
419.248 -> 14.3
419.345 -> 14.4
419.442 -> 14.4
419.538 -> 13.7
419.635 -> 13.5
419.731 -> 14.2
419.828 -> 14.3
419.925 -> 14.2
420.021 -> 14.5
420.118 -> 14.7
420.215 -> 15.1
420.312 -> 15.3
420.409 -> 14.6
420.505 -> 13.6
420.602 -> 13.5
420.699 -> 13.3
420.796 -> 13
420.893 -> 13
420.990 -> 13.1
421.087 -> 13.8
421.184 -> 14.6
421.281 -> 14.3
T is 13.6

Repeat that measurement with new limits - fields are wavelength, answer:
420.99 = 13.1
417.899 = 13.6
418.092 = 13.4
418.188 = 13.9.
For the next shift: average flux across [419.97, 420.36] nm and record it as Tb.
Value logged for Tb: 14.9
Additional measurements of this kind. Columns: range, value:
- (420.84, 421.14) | 13.3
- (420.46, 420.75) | 13.4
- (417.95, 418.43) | 13.8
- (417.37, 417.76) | 13.7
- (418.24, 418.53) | 14.1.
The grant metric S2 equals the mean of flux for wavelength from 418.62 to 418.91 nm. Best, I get 14.4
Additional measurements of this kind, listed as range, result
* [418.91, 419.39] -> 14.4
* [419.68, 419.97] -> 14.2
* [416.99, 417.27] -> 13.9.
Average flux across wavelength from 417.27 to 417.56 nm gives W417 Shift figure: 13.5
